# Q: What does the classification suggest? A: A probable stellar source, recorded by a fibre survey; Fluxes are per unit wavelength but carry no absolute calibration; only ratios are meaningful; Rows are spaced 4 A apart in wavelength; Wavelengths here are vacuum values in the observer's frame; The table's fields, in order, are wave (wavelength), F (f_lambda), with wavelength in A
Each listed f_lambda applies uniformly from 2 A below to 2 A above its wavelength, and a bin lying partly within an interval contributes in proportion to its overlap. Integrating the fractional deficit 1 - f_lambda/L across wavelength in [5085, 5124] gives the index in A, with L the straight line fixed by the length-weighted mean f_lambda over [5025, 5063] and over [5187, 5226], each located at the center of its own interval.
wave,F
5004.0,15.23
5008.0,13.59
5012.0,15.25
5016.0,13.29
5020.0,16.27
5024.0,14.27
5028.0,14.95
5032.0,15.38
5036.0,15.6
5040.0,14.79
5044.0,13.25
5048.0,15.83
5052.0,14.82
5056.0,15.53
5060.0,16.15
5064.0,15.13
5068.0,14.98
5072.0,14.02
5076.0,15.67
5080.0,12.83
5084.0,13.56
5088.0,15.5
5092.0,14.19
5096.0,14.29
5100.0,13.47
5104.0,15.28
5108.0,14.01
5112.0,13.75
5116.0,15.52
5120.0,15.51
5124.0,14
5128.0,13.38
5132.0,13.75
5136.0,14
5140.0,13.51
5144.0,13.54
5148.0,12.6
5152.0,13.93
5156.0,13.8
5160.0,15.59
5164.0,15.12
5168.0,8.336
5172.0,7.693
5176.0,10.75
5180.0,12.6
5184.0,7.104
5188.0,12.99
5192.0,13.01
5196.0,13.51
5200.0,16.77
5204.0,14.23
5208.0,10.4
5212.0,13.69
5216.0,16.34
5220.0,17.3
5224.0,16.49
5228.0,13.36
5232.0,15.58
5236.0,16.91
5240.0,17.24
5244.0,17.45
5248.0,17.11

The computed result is 0.9 A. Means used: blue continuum 15.1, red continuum 14.5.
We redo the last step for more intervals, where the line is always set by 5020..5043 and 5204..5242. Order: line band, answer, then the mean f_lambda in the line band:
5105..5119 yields 0.5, 14.6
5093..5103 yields 0.7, 14.1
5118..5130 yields 0.6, 14.3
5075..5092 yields 0.9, 14.3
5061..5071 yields 0.0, 15.1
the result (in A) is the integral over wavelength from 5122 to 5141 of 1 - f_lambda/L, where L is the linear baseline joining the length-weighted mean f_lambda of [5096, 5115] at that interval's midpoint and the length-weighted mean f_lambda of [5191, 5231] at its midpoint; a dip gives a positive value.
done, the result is 0.8 A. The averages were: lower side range 14.2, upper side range 14.6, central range 13.7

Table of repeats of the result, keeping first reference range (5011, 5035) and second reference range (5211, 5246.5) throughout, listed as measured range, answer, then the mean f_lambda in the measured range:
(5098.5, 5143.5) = 3.8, 14.2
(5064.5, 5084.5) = 1.2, 14.3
